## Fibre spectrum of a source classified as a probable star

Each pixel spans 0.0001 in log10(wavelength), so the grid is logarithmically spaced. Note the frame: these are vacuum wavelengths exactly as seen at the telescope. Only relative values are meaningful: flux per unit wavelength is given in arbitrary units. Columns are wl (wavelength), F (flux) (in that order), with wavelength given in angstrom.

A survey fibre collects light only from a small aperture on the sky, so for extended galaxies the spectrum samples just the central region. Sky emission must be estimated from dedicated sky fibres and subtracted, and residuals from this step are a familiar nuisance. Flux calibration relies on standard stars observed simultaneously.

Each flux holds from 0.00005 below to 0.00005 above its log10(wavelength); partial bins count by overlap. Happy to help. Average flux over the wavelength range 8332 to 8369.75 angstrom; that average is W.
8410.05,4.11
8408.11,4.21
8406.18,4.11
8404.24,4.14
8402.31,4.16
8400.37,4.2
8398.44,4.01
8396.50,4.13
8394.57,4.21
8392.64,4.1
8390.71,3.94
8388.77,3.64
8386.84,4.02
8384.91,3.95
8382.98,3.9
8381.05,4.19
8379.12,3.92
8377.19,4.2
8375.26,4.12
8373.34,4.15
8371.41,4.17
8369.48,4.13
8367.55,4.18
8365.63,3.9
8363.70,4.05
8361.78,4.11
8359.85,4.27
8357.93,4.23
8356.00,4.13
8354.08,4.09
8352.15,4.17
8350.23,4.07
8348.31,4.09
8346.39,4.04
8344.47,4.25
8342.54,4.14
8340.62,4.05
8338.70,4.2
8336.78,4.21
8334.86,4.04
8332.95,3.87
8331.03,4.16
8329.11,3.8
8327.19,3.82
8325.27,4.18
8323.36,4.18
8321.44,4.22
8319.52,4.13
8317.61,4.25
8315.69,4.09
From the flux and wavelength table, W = 4.11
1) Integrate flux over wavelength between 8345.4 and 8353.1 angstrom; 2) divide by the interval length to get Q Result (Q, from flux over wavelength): 4.1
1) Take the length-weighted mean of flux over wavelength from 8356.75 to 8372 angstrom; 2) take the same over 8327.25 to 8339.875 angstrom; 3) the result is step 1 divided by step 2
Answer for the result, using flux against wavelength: 1.0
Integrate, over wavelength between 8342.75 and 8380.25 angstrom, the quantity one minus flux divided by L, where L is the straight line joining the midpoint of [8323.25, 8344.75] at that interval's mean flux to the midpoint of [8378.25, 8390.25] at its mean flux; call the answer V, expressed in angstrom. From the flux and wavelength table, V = -1.19 angstrom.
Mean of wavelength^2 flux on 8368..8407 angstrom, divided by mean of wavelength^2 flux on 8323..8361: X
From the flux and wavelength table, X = 1.00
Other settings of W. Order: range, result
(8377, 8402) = 4.03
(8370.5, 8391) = 4.02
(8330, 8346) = 4.11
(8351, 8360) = 4.17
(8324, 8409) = 4.08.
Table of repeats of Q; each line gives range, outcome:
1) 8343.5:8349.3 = 4.12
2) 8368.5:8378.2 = 4.15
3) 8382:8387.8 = 3.96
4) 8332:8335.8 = 3.96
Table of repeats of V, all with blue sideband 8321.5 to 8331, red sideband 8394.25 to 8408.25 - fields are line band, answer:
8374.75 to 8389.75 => 0.45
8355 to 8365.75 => -0.14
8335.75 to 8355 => -0.34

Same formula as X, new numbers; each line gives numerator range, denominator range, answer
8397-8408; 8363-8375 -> 1.02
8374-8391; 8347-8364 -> 0.97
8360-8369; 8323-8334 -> 1.03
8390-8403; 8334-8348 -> 1.01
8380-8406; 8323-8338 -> 1.02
